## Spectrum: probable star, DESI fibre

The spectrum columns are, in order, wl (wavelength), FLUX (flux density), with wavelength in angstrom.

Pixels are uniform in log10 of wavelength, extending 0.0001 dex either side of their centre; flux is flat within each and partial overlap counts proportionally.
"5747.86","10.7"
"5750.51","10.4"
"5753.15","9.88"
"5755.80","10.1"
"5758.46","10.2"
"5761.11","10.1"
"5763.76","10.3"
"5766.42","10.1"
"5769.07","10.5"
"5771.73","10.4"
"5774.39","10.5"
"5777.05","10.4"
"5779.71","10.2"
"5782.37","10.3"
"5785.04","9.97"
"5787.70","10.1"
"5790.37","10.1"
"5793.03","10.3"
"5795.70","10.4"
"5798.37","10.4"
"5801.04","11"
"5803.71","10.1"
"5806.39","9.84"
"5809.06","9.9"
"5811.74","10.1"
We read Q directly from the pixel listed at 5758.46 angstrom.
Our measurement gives 10.2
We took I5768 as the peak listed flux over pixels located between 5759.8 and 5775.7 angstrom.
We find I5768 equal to 10.5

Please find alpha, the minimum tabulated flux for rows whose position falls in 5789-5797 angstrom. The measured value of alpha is 10.1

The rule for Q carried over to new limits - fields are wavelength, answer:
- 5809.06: 9.9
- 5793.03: 10.3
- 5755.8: 10.1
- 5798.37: 10.4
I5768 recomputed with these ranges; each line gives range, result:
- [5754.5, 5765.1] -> 10.3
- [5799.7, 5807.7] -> 11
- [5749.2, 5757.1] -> 10.4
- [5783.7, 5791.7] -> 10.1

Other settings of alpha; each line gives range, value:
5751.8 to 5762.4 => 9.88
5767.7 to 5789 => 9.97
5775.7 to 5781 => 10.2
